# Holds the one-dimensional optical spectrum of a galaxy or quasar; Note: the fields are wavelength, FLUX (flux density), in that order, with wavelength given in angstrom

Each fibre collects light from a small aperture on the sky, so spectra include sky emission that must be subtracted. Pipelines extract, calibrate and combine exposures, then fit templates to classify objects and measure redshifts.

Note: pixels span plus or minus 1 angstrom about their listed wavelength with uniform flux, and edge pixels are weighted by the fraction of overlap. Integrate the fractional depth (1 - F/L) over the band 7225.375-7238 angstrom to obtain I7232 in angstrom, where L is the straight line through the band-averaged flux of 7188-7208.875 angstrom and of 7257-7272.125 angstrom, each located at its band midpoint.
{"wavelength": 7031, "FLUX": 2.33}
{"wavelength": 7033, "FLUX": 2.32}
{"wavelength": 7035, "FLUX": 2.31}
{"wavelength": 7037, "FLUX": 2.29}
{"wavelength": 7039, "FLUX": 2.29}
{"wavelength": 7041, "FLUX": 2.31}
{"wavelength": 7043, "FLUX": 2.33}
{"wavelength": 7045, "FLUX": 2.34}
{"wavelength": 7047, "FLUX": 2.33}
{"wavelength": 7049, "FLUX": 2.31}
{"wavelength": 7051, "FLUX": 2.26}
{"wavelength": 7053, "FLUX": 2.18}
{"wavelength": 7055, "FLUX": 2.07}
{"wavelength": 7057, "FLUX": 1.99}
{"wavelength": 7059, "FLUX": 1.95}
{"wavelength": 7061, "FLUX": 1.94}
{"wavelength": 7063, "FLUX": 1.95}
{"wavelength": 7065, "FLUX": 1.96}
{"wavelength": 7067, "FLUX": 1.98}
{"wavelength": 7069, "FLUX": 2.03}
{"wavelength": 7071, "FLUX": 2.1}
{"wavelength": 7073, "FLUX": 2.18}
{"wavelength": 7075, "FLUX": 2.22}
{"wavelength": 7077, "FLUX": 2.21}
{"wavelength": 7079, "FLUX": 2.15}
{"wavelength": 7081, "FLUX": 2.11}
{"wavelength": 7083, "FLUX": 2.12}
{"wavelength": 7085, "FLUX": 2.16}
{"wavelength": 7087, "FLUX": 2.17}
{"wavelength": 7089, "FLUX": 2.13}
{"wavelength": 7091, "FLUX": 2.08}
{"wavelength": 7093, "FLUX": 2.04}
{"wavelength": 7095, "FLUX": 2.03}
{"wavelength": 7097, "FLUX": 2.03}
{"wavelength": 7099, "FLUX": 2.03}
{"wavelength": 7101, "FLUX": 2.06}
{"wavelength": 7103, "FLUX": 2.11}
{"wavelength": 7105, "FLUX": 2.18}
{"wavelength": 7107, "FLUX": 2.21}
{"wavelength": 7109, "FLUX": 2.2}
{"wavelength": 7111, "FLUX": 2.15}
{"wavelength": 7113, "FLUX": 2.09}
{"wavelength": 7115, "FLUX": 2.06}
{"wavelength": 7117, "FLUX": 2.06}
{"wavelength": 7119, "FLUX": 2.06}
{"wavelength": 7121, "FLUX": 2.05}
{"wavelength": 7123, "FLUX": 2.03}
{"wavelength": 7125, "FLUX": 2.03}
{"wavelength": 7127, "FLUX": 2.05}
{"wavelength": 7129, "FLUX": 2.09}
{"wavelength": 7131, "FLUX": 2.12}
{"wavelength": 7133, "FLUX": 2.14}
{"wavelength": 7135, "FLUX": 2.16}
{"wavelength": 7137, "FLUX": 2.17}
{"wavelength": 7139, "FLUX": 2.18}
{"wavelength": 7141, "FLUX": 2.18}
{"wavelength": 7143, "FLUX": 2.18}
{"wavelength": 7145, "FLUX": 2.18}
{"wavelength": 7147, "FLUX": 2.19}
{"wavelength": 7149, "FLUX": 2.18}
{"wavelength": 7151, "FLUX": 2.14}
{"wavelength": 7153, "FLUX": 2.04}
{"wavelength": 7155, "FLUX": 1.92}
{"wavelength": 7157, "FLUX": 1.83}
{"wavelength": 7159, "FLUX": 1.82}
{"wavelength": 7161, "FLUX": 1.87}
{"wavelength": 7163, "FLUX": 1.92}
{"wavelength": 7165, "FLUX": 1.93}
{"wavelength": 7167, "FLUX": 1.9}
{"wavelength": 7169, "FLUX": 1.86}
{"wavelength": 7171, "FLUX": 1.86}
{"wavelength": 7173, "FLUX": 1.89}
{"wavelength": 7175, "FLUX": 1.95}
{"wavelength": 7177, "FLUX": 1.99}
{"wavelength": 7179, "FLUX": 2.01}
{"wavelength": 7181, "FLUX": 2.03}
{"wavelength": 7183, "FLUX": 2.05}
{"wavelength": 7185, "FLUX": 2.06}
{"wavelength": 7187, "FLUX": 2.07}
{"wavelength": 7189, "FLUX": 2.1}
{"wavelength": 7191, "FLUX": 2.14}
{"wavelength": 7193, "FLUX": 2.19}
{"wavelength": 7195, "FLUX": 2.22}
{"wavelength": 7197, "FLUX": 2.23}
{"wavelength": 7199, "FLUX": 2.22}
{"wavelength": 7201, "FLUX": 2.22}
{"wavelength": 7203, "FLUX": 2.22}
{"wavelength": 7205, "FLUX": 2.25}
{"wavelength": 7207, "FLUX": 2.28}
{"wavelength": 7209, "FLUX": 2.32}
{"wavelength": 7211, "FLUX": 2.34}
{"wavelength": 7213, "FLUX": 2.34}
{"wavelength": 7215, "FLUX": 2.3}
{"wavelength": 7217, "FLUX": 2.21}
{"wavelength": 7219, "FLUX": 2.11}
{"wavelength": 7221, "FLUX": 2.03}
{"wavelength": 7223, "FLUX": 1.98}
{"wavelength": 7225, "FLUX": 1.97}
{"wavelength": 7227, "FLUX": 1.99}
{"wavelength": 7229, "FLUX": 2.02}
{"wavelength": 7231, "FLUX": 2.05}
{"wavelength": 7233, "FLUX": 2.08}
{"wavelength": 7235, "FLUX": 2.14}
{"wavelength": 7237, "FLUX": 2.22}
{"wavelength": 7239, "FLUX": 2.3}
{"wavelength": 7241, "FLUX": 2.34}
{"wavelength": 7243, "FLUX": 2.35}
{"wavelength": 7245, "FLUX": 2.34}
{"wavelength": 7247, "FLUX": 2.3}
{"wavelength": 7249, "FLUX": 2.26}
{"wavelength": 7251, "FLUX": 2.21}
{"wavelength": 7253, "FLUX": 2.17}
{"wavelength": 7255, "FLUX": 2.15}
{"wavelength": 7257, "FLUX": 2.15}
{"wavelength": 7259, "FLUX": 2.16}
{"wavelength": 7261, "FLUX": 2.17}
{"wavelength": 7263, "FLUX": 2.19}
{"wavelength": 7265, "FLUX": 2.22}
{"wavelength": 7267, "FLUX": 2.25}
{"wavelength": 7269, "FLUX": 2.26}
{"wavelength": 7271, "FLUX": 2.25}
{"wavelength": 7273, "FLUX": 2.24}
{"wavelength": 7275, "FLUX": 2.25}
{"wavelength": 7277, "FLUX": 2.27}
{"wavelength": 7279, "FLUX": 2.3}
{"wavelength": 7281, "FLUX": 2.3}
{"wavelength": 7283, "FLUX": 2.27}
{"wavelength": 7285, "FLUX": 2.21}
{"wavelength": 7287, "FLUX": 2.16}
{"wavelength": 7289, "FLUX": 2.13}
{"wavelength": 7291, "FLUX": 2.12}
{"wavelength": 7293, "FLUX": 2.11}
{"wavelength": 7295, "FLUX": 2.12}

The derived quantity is 0.8 angstrom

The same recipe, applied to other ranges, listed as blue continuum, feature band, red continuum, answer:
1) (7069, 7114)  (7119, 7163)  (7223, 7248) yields 1.41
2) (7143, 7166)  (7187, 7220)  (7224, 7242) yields -2.30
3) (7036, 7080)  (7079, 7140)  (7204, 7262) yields 1.69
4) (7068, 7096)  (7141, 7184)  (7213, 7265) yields 3.13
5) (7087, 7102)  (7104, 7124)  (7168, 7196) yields -0.51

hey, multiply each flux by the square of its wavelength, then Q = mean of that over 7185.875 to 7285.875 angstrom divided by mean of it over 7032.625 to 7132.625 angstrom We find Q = 1.1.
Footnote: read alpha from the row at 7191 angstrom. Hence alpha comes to 2.14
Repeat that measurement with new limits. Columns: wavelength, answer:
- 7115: 2.06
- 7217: 2.21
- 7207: 2.28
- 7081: 2.11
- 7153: 2.04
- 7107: 2.21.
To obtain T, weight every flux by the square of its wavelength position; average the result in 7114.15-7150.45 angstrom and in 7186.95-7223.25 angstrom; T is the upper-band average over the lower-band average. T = 1.06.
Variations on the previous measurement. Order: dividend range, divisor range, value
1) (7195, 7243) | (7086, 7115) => 1.07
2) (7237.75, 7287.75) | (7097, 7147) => 1.10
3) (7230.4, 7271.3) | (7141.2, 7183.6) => 1.14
